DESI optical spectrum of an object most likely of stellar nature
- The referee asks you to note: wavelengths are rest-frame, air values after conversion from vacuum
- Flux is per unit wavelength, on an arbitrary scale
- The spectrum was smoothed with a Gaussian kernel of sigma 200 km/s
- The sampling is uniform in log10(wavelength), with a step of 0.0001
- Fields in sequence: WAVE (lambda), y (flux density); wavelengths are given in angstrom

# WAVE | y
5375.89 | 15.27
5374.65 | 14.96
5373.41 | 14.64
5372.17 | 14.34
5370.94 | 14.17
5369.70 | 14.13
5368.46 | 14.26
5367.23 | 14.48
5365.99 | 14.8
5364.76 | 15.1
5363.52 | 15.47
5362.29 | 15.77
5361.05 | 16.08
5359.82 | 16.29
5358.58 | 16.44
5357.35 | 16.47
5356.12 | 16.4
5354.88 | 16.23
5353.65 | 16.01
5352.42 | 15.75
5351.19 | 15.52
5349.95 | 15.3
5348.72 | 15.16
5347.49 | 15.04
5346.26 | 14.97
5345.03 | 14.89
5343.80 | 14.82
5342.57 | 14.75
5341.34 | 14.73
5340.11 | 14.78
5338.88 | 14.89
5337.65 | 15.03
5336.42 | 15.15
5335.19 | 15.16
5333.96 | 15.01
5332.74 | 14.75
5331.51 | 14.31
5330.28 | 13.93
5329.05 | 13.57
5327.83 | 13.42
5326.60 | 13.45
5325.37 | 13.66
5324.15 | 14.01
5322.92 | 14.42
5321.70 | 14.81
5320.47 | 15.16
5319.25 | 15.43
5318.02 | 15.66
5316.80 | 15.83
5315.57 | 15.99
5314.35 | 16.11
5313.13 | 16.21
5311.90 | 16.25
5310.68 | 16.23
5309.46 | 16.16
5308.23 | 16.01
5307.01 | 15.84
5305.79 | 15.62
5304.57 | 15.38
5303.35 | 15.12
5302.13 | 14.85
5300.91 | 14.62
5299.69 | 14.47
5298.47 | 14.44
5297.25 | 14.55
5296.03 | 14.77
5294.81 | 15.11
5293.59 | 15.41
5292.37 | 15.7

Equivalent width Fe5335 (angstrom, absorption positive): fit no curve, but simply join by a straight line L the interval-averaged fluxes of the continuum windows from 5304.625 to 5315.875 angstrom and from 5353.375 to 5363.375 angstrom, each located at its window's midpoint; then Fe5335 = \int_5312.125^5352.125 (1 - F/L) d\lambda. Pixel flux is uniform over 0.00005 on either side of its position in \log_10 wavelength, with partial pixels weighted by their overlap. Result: 3.0 angstrom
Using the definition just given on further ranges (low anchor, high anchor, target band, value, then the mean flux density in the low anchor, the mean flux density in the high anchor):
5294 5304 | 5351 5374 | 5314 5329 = 0.2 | 14.8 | 15.4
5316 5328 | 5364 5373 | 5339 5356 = -0.8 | 14.6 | 14.5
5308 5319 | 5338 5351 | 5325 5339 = 0.9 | 16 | 15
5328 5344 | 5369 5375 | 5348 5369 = -1.6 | 14.6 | 14.4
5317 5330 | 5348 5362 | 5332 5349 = 0.3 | 14.4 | 16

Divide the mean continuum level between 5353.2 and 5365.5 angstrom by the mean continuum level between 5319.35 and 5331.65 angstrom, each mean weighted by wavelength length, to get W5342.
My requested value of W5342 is 1.1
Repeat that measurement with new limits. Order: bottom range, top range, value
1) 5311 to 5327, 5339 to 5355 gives 1.00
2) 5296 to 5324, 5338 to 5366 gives 1.01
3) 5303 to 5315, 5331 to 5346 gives 0.93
